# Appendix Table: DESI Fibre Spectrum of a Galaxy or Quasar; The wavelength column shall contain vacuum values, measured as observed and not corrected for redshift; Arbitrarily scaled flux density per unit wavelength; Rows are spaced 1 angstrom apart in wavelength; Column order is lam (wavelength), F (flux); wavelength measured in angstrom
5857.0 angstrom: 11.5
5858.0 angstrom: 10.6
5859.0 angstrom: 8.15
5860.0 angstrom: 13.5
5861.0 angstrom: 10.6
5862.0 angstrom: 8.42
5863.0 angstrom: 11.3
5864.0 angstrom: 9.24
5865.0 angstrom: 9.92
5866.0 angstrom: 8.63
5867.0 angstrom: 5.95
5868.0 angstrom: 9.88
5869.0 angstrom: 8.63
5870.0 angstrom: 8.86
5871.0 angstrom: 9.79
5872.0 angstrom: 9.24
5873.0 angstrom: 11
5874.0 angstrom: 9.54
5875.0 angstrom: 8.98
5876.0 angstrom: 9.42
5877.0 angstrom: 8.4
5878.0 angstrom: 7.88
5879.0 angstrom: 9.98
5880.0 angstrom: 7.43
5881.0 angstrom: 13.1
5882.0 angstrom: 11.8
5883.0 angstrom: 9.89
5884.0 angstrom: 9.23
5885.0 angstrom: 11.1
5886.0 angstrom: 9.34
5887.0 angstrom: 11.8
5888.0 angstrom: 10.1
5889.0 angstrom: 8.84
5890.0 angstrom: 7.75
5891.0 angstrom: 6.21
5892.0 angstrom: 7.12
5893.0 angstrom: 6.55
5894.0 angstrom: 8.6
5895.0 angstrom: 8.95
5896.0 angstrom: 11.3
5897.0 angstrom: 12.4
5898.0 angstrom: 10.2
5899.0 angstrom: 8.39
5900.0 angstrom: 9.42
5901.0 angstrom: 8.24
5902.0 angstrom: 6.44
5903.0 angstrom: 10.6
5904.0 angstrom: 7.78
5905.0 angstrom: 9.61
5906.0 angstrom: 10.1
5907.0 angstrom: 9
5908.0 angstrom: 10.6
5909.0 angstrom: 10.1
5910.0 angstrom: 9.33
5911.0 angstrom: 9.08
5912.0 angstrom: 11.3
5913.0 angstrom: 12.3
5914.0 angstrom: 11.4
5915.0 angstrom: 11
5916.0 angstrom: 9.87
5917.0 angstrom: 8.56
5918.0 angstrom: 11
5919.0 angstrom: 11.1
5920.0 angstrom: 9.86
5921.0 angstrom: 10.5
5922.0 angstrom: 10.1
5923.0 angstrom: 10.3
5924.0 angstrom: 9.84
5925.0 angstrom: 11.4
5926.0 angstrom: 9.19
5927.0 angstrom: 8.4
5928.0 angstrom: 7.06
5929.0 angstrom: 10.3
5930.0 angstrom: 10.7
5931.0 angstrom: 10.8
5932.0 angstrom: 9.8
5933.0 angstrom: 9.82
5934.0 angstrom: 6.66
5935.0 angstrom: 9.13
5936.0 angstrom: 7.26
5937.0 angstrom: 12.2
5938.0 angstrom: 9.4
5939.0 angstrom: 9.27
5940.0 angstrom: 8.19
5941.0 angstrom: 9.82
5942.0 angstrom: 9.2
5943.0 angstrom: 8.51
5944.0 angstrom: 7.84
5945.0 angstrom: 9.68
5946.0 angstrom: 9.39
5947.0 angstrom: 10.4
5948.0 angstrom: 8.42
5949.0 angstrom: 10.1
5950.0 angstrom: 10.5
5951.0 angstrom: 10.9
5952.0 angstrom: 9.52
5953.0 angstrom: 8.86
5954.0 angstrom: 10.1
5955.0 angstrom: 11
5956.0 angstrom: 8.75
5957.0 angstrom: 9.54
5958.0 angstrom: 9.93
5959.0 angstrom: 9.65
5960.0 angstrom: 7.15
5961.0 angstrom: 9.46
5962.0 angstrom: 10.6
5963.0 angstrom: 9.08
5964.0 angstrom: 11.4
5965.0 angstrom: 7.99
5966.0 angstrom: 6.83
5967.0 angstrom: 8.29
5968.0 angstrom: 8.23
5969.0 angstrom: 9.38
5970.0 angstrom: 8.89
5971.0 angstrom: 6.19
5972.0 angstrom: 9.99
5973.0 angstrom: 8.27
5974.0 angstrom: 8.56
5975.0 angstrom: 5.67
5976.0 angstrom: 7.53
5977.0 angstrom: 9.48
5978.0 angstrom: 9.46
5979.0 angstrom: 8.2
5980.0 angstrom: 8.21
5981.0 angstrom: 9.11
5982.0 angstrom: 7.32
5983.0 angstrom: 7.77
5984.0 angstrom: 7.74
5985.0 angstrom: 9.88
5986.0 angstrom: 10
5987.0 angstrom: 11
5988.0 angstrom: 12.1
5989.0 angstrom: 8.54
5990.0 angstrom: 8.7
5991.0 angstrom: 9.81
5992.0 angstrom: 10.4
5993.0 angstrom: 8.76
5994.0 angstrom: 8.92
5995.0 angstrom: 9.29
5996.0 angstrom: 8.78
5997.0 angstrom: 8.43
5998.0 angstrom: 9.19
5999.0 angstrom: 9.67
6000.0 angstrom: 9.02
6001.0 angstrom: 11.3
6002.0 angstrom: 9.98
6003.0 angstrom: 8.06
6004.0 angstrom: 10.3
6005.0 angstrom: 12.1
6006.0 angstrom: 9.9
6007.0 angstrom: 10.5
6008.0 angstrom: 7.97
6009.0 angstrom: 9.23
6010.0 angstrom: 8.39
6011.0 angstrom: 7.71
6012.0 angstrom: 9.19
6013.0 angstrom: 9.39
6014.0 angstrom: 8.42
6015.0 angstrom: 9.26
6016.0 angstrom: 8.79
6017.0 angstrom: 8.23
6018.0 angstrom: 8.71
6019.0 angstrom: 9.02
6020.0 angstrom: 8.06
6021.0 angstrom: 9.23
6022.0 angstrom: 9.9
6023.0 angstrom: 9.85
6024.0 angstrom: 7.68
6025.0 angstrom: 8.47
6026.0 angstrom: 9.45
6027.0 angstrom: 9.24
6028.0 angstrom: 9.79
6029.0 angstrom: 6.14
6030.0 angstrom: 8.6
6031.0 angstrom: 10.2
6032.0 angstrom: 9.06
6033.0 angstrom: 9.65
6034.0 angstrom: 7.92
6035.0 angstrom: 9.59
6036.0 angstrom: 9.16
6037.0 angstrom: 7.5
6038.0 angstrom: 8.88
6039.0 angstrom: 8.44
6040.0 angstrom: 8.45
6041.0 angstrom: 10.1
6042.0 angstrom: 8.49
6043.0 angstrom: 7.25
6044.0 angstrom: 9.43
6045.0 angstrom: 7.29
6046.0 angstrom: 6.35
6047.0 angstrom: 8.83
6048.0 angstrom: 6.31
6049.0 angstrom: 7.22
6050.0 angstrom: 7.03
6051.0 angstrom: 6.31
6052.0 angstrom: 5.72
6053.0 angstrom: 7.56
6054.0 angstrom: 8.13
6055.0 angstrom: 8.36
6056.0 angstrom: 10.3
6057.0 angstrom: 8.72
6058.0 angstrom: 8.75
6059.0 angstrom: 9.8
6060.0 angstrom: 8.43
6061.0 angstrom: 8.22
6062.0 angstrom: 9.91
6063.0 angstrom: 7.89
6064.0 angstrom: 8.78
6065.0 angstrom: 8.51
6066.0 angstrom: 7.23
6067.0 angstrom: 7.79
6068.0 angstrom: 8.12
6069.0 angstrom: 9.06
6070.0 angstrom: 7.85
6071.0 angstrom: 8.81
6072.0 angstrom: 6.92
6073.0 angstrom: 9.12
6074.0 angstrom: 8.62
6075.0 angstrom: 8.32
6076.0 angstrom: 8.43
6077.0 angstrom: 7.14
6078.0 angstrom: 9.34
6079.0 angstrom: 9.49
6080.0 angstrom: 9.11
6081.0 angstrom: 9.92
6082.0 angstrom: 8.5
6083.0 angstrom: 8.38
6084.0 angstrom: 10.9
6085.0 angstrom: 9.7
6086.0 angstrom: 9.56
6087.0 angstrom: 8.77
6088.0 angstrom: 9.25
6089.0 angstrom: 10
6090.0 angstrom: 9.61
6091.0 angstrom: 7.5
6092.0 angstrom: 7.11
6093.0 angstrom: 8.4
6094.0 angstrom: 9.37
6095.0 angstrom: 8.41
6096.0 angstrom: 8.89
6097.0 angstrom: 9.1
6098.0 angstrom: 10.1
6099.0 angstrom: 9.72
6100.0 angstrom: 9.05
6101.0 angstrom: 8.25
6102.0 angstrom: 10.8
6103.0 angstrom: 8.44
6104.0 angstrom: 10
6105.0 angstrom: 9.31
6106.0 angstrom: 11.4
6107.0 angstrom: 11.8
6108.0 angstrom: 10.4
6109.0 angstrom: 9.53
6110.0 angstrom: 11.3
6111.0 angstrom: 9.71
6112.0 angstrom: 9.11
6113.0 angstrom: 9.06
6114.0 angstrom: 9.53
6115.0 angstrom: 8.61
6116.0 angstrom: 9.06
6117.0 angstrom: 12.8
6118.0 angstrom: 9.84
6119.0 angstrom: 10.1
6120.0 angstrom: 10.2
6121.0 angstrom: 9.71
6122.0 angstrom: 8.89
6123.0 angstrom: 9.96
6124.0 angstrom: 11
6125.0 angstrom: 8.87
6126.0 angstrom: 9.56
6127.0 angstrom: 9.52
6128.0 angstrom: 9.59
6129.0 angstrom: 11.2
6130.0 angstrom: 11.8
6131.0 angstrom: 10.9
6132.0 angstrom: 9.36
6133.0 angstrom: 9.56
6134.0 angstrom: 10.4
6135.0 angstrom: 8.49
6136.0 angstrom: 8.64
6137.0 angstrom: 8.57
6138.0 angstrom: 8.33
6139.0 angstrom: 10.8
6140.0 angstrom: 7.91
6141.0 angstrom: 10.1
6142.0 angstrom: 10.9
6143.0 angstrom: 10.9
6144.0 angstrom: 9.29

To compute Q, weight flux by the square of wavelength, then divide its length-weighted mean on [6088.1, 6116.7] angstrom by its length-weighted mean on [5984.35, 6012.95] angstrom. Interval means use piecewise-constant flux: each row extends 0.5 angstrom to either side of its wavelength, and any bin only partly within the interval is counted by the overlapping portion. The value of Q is 1.02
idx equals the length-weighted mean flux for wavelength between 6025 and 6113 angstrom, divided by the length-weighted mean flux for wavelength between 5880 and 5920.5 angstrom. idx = 0.9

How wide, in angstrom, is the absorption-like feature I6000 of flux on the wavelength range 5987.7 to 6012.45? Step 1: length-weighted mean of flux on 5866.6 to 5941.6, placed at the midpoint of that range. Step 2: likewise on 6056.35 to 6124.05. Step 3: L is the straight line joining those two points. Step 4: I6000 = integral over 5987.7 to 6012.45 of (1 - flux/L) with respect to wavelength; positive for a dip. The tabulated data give -0.2 angstrom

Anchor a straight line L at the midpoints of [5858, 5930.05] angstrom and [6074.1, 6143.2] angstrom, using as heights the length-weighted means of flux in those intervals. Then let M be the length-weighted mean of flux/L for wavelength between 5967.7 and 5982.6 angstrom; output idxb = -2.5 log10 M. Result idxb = 0.156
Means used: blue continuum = 9.61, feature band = 8.3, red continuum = 9.53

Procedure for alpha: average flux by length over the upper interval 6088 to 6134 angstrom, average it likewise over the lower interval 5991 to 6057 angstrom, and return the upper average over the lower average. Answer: 1.1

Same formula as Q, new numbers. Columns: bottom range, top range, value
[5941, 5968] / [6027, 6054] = 0.90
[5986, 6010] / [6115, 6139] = 1.07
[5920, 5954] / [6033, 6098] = 0.93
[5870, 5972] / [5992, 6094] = 0.96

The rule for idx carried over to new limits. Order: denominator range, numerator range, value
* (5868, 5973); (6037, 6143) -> 0.96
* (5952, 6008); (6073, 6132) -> 1.04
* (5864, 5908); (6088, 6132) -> 1.05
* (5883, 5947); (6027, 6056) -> 0.86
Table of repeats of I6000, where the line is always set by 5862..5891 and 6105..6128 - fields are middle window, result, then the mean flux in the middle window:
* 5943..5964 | 0.1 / 9.56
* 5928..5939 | 0.1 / 9.48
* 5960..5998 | 3.2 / 8.85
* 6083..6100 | 1.4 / 9.12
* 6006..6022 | 1.4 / 8.88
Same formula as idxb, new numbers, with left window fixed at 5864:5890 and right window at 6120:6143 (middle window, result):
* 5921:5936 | 0.01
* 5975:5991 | 0.08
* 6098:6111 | -0.03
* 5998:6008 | -0.03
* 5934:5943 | 0.05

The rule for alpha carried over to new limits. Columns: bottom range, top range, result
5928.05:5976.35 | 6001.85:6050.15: 0.96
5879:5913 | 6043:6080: 0.86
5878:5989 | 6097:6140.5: 1.04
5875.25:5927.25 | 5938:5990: 0.94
